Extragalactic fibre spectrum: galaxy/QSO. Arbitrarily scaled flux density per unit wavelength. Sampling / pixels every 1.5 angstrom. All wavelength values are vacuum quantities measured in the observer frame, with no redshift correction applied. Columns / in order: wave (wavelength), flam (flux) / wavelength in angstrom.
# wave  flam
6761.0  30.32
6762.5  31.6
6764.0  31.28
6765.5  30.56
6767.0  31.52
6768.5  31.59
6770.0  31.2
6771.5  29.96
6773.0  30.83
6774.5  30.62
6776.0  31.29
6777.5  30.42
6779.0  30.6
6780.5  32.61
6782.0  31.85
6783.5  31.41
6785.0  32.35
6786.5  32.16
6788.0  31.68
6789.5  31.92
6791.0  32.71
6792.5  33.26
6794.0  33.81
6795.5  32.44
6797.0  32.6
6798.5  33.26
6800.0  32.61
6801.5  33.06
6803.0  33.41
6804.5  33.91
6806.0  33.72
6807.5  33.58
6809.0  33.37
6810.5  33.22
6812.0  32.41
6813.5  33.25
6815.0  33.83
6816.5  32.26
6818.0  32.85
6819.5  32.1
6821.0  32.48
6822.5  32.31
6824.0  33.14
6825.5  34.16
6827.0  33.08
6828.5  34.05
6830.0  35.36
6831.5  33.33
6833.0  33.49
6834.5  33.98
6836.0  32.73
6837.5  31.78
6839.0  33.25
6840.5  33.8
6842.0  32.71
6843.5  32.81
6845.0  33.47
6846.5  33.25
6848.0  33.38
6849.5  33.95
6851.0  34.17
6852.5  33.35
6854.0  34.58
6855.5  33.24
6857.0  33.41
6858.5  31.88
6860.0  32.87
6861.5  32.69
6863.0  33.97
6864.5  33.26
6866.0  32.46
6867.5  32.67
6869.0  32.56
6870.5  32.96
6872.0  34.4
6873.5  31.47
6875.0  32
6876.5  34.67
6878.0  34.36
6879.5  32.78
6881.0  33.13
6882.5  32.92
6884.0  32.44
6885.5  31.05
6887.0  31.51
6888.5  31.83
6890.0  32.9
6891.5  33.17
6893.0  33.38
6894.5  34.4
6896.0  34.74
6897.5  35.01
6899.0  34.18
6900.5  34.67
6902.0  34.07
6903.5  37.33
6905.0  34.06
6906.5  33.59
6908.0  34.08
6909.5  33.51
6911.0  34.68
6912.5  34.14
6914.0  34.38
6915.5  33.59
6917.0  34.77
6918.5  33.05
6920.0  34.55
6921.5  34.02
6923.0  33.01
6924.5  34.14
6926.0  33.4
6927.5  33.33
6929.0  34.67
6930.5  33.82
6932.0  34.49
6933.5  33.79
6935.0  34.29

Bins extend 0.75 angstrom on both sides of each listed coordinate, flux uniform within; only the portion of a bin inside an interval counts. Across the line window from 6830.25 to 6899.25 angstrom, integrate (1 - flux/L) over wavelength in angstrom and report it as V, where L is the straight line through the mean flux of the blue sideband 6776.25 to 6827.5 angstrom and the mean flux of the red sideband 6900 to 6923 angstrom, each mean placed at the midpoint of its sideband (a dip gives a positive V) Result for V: 0.8 angstrom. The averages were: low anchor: 32.7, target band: 33.2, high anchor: 34.3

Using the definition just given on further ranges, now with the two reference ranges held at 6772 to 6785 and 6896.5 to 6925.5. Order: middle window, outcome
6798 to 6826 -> -0.95 angstrom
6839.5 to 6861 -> -0.31 angstrom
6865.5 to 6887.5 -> 0.45 angstrom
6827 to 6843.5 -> -0.44 angstrom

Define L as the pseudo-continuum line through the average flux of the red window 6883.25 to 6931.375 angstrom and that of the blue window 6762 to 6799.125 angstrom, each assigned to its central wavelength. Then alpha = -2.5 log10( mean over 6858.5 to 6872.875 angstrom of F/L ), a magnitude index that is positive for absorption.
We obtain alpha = 0.003 mag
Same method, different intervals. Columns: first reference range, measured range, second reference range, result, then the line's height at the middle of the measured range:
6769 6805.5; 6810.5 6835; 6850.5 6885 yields -0.02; 32.5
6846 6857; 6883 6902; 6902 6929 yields 0.02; 34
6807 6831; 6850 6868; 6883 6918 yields 0.01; 33.5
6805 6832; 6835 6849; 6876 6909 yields 0.01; 33.4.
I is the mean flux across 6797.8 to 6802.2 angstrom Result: 33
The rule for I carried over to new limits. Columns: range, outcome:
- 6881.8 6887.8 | 32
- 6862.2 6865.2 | 33.6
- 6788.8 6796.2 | 32.8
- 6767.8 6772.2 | 30.9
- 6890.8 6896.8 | 33.9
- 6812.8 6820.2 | 32.9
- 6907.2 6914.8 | 34.2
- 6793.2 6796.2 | 33.1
